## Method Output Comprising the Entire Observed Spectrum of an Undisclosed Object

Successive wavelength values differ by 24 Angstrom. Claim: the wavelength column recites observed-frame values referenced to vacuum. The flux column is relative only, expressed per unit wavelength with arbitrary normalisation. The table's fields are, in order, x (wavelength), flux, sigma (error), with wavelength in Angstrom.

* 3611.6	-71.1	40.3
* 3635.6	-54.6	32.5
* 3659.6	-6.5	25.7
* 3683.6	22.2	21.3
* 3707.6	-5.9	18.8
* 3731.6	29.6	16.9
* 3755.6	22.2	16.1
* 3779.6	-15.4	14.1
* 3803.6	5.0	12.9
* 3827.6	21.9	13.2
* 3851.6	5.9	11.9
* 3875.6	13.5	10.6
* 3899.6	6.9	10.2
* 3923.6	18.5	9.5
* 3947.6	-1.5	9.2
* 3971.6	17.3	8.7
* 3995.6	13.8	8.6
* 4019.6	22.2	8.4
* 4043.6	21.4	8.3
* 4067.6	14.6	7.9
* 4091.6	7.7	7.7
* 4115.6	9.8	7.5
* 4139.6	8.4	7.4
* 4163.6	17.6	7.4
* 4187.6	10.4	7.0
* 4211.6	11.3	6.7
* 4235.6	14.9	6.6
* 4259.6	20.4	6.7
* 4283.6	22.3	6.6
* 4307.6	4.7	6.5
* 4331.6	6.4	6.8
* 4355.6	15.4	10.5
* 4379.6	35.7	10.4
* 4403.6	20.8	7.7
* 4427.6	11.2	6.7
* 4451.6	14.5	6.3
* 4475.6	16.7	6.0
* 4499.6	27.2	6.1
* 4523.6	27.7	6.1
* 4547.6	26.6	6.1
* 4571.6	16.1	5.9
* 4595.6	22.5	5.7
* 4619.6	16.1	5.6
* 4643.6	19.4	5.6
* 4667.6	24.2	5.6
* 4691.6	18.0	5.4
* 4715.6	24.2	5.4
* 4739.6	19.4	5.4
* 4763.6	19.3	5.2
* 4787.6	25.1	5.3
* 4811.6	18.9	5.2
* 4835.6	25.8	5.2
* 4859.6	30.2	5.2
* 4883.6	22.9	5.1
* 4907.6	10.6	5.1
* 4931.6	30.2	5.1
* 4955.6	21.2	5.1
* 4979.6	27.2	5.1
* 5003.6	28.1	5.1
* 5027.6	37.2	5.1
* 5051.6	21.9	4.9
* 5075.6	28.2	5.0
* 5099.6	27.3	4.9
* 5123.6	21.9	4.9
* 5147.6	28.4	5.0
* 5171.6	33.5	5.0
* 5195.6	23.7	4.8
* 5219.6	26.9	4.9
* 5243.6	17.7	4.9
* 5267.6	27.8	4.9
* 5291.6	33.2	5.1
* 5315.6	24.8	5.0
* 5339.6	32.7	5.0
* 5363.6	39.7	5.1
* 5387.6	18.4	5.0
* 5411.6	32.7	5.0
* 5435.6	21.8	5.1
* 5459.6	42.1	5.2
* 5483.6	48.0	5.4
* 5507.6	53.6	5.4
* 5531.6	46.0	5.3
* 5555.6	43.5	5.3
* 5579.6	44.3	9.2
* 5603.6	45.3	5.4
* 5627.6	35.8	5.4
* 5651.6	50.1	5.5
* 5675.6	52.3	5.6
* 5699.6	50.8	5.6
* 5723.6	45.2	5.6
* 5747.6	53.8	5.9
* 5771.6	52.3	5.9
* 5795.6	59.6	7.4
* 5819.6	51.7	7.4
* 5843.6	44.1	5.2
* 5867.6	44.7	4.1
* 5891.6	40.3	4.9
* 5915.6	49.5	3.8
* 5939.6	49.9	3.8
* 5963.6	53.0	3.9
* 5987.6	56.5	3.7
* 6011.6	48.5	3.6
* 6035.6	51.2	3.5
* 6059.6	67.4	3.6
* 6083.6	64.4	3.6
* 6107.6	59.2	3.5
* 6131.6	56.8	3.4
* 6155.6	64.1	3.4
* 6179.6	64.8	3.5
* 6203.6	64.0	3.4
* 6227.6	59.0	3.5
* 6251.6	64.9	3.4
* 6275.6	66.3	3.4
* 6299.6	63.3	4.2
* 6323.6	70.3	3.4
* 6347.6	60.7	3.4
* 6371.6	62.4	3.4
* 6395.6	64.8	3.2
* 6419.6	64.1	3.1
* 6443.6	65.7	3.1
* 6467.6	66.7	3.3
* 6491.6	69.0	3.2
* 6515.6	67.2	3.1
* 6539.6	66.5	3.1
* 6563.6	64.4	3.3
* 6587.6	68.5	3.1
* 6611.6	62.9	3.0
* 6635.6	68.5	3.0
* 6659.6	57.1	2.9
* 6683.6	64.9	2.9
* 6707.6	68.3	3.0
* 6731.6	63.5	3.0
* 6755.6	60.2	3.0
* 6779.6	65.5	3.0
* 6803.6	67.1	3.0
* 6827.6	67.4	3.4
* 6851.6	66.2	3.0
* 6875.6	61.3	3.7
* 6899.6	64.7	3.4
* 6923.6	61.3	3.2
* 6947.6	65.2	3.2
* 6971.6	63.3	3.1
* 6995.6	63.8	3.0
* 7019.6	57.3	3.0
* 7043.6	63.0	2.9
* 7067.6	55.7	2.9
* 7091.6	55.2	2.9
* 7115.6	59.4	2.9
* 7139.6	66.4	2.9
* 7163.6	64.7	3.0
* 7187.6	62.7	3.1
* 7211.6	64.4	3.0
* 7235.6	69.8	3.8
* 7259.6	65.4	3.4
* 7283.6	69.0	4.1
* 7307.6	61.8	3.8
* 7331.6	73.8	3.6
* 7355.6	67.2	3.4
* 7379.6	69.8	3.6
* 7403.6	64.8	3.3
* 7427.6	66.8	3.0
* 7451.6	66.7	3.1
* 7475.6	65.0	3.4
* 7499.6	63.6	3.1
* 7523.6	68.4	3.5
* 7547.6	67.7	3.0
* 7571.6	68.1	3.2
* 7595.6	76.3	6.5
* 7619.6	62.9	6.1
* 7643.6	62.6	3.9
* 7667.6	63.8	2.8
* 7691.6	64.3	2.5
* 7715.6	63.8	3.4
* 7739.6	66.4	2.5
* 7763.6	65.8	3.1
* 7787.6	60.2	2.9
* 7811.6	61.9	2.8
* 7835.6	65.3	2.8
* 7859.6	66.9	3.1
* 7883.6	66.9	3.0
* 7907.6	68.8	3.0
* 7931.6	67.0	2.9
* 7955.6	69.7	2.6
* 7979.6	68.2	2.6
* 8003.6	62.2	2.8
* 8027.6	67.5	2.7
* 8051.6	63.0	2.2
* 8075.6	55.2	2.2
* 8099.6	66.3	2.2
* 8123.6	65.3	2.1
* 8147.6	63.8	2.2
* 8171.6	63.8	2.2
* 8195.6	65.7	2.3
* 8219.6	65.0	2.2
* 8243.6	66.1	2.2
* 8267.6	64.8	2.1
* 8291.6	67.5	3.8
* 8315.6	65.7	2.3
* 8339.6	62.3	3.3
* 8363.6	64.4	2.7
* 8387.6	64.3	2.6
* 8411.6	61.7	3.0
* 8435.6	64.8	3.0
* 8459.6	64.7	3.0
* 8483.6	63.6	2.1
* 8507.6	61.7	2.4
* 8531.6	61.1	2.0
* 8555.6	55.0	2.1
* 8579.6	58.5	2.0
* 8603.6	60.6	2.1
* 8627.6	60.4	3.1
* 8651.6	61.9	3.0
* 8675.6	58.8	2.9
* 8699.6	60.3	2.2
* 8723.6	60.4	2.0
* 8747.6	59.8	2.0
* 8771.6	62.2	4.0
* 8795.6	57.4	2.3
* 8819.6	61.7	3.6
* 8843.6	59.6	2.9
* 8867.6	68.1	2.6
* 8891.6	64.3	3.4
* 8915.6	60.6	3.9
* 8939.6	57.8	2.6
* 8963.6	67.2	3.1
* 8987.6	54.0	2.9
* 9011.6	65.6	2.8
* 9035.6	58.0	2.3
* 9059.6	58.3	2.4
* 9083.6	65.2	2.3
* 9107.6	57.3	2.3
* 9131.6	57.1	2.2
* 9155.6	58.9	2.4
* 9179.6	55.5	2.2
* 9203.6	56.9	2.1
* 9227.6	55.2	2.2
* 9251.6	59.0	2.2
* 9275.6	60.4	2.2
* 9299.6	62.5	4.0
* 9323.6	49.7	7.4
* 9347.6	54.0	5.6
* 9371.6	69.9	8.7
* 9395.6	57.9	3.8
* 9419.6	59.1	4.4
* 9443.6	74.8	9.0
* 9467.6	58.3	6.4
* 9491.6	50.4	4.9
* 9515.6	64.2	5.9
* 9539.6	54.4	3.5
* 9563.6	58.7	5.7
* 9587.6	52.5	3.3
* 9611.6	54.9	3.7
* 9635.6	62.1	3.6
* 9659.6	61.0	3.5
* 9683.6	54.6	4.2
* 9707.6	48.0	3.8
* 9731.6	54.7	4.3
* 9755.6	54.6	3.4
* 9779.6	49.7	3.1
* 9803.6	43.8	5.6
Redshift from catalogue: 0.37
